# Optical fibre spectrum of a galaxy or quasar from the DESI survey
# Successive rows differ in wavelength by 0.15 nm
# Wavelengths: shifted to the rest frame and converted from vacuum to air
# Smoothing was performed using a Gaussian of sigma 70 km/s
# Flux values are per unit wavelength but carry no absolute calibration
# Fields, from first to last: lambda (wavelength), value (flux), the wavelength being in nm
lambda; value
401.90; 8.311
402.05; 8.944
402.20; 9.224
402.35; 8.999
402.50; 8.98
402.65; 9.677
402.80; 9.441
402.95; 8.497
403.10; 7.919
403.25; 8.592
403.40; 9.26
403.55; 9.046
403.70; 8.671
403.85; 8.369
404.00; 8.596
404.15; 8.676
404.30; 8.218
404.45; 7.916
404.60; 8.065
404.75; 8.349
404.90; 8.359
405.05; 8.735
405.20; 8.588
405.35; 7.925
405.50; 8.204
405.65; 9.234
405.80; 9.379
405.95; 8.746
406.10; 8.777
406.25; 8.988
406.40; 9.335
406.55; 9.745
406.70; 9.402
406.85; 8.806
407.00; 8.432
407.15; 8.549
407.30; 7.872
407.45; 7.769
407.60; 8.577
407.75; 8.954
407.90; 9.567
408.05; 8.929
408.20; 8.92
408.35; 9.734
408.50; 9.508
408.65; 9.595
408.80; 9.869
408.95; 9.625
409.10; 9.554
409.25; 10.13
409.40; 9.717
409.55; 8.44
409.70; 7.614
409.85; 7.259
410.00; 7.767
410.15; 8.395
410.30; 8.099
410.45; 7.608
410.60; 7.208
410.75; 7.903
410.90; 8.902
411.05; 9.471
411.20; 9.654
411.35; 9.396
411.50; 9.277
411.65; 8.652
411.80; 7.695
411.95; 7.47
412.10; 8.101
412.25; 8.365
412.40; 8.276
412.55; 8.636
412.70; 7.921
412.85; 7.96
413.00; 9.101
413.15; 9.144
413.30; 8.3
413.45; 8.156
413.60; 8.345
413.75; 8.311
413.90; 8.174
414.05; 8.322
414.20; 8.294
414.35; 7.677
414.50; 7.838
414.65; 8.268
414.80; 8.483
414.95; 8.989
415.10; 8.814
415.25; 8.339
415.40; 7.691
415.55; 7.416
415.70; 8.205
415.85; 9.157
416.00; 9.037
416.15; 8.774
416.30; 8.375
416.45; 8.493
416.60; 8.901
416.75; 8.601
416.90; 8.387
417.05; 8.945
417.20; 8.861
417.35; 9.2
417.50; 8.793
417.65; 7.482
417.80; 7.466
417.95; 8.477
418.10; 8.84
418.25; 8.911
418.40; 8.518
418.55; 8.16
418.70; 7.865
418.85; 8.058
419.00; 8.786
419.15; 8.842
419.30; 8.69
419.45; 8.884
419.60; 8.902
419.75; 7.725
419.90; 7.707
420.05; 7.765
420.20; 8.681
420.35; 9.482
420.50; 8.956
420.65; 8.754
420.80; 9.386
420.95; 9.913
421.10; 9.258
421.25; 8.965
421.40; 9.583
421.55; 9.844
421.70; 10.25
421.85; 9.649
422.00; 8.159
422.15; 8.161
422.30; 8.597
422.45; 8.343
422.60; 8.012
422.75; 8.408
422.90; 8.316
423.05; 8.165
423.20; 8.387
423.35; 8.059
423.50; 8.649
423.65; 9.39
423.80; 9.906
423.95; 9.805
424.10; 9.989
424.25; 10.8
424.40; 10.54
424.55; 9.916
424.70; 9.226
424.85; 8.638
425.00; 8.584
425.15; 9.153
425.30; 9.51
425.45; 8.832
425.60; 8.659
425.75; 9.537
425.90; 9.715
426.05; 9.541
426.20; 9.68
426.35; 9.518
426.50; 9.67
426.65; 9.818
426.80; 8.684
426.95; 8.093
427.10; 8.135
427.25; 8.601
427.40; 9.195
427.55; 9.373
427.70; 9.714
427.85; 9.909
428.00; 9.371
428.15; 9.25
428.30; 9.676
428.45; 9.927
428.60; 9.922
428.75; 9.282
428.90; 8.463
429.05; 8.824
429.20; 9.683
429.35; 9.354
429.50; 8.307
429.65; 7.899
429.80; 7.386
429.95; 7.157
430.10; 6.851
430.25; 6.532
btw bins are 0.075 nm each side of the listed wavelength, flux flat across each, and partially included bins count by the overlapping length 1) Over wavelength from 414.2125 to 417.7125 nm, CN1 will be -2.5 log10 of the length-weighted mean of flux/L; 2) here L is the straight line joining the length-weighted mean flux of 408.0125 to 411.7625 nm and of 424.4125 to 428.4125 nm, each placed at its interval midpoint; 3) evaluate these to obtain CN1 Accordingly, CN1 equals 0.07 mag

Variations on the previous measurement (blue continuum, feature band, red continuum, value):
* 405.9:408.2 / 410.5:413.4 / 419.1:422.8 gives 0.044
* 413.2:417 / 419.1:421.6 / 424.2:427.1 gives -0.005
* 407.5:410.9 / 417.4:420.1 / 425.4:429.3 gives 0.087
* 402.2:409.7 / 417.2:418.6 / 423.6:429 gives 0.089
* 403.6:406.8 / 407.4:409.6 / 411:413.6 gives -0.081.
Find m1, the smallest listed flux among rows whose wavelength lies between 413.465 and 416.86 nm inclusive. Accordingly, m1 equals 7.416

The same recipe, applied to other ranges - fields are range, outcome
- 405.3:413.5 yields 7.208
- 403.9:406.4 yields 7.916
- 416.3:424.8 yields 7.466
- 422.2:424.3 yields 8.012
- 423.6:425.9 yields 8.584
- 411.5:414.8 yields 7.47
